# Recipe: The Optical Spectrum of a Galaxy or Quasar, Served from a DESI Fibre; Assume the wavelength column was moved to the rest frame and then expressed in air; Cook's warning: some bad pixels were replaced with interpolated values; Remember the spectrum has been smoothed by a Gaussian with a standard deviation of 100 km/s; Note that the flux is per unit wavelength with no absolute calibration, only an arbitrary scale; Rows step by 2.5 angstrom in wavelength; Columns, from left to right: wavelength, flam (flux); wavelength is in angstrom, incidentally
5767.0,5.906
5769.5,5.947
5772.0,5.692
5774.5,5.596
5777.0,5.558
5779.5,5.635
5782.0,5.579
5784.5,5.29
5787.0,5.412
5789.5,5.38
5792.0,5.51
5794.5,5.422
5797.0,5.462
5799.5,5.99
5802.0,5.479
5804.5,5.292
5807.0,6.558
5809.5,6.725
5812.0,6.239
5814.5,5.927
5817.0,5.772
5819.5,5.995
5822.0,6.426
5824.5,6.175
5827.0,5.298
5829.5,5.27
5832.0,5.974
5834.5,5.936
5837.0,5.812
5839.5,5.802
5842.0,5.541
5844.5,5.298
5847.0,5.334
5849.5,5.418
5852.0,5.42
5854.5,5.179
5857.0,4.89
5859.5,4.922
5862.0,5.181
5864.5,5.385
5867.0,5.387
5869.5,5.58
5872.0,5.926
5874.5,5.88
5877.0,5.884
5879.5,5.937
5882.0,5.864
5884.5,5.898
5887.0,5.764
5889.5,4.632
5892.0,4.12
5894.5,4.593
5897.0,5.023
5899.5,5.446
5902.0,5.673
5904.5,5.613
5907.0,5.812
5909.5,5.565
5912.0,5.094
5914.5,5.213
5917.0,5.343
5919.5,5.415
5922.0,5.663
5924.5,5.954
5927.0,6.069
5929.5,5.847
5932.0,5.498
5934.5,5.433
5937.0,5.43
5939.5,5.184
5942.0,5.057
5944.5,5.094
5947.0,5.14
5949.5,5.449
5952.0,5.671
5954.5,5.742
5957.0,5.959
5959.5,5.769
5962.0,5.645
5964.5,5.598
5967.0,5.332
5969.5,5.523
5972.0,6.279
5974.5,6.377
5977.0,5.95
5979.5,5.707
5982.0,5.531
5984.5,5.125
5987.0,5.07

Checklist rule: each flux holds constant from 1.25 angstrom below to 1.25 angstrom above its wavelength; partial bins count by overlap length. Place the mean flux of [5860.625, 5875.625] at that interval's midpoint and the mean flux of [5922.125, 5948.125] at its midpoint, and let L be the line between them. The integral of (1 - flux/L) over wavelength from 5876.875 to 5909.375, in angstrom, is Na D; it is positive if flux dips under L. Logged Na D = 0.8 angstrom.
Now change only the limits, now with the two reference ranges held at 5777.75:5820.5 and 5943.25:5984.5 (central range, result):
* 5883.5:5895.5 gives 1.5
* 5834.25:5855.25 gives 0.7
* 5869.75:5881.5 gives -0.4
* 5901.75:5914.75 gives 0.4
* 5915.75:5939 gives 0.3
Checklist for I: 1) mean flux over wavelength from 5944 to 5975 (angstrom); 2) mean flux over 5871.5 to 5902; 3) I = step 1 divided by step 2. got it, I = 1.0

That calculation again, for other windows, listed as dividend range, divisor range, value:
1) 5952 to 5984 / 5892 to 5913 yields 1.09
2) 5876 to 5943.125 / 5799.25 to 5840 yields 0.92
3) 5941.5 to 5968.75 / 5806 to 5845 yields 0.93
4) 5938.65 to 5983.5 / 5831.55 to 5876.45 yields 1.02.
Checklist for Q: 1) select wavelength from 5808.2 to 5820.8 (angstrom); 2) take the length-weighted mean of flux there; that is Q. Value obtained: 6.13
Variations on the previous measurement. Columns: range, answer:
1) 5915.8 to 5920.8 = 5.38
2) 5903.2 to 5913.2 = 5.52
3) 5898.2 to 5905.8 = 5.58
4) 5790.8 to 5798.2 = 5.46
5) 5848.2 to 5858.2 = 5.23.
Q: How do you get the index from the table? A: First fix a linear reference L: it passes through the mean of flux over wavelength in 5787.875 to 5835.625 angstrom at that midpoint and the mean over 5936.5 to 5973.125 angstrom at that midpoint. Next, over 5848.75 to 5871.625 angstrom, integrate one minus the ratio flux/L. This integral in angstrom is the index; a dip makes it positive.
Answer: 1.8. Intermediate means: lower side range 5.83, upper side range 5.52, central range 5.28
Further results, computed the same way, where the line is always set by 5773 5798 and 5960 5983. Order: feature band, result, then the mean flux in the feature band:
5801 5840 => -2.7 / 5.92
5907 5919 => 0.7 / 5.36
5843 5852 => 0.4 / 5.37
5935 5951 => 1.4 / 5.24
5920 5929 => -0.2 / 5.85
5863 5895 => 0.9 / 5.47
